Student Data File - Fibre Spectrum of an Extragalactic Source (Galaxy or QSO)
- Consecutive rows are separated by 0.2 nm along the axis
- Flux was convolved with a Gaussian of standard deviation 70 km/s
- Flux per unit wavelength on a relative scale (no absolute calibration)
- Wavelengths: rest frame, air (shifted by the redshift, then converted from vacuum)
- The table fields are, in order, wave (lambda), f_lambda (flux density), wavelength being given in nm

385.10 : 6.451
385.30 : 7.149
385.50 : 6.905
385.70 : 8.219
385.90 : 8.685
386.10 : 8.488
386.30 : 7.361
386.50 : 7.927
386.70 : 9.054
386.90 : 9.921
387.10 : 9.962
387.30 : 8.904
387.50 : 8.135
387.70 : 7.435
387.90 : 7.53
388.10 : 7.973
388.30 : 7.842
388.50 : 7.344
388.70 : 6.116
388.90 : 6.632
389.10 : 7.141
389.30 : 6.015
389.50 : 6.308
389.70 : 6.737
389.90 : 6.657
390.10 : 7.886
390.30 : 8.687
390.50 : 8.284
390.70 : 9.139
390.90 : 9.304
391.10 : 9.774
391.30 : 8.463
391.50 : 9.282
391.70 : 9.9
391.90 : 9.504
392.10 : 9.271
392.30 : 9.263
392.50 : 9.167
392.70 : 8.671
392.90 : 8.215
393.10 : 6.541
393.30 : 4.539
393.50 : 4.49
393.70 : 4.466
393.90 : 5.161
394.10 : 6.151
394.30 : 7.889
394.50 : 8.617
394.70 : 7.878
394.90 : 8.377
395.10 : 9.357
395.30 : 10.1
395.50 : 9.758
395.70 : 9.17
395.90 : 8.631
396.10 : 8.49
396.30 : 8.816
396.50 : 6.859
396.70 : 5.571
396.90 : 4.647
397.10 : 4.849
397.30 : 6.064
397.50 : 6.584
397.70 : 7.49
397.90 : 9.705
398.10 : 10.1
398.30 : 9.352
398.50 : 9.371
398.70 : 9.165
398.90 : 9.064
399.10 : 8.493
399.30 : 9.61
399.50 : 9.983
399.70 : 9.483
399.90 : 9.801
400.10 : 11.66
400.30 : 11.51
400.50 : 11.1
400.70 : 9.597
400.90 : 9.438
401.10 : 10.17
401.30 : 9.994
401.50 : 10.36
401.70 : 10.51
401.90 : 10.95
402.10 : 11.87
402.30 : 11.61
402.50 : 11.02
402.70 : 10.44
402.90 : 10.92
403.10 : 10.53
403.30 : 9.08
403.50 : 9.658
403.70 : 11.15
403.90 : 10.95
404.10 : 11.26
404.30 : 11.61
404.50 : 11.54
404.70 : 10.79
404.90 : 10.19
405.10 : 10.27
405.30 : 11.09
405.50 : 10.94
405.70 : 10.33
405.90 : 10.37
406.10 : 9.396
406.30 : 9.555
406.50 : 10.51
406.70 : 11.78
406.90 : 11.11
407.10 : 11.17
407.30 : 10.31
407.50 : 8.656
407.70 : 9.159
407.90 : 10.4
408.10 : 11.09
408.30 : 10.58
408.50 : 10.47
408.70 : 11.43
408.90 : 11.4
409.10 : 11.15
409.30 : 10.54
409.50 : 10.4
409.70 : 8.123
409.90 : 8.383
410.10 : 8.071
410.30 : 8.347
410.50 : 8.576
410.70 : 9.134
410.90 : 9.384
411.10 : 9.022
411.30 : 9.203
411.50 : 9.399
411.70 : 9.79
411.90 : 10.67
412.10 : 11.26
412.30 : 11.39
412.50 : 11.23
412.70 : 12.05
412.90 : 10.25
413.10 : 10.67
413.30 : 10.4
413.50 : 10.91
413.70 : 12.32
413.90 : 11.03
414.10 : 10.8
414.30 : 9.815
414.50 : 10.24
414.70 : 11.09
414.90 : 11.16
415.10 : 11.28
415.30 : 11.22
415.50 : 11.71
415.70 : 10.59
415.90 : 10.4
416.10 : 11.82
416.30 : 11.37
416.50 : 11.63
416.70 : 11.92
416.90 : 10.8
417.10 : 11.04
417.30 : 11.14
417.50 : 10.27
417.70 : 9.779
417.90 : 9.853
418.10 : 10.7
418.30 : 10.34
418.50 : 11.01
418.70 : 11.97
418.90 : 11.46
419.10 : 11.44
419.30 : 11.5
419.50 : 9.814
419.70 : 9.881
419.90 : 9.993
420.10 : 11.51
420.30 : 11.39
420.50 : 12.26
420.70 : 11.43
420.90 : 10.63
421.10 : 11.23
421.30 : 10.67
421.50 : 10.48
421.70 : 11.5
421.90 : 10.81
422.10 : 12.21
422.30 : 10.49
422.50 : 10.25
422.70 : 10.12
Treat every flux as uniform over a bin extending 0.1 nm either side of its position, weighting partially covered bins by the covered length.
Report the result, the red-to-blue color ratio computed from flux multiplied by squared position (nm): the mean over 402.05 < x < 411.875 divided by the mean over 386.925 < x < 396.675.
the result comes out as 1.4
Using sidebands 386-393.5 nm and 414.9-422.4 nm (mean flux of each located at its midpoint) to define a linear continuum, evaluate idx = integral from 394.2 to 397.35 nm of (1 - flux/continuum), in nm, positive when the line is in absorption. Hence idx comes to 0.29 nm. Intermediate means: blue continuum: 8.04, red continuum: 11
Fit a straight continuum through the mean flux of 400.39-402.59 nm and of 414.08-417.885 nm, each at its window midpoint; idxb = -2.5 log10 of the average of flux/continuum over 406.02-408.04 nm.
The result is 0.05 mag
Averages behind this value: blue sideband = 10.6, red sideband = 10.9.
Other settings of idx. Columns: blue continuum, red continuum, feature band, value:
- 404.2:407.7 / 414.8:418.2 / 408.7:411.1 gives 0.27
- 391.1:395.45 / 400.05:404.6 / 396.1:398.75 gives 0.47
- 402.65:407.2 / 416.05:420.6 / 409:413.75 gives 0.35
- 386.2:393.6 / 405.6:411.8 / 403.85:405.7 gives -0.28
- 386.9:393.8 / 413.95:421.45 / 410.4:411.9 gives 0.13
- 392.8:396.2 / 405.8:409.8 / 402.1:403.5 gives -0.20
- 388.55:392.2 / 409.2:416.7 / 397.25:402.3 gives -0.39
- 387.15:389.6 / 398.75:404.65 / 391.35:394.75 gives 0.32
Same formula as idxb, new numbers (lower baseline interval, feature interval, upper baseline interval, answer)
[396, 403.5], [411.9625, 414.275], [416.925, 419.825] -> -0.076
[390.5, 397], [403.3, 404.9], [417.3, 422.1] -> -0.182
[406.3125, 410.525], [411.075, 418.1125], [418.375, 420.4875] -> -0.018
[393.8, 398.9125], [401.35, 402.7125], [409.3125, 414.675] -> -0.249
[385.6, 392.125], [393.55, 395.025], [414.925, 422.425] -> 0.252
